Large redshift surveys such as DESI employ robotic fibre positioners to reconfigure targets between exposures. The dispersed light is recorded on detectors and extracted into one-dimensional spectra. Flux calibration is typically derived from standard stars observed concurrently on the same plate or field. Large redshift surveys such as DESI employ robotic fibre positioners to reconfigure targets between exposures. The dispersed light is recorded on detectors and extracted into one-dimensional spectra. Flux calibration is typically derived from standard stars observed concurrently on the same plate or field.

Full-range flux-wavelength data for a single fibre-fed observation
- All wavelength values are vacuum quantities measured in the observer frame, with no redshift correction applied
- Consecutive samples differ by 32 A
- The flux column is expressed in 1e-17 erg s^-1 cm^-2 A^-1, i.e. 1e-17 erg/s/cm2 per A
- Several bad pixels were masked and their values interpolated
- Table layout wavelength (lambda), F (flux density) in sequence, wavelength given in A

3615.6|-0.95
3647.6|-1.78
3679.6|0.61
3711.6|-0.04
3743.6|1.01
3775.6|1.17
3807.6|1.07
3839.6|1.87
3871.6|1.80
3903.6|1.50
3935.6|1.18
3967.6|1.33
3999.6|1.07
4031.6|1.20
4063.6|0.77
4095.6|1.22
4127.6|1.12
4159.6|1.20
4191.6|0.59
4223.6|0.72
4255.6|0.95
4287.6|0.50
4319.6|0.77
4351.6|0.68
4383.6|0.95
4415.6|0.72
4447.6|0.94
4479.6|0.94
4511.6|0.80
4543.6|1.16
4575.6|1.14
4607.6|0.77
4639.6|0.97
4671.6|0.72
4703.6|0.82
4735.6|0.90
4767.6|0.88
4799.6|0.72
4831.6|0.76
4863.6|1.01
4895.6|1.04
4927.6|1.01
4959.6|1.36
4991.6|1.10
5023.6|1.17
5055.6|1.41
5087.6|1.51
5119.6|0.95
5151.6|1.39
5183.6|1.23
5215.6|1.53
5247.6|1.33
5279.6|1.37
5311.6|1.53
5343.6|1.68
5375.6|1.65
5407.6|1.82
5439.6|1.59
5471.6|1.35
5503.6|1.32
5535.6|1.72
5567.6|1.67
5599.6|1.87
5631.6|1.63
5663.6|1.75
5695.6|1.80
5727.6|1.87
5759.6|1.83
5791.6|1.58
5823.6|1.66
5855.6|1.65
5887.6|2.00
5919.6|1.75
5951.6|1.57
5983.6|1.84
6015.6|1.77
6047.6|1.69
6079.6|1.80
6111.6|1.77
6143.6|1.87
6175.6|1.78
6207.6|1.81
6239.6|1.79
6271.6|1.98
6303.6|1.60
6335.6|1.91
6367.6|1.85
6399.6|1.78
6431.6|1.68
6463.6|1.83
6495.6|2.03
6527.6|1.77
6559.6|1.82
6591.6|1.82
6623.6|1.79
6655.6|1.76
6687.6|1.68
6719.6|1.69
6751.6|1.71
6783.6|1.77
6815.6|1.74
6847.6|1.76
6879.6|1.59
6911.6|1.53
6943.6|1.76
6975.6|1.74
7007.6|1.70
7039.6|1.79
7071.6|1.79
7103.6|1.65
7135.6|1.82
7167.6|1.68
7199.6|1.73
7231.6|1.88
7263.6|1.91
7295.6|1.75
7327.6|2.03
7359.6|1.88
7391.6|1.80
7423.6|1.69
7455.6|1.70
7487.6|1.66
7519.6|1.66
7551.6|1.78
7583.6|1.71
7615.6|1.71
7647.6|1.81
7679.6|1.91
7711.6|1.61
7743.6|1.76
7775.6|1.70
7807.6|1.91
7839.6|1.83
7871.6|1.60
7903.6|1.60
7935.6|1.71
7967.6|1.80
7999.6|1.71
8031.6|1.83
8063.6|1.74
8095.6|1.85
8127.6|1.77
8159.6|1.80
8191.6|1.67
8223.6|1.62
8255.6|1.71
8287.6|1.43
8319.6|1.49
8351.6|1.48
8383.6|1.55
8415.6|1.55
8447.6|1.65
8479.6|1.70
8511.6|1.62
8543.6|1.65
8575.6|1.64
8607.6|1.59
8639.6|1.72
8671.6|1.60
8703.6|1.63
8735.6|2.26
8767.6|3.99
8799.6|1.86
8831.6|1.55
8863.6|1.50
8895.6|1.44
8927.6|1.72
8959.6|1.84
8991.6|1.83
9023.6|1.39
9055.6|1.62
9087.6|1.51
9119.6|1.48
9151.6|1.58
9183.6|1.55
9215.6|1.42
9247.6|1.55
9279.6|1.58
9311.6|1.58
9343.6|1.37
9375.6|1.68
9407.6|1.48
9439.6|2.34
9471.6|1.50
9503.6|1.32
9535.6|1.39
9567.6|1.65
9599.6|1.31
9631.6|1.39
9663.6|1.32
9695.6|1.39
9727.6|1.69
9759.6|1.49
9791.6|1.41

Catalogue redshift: 0.334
